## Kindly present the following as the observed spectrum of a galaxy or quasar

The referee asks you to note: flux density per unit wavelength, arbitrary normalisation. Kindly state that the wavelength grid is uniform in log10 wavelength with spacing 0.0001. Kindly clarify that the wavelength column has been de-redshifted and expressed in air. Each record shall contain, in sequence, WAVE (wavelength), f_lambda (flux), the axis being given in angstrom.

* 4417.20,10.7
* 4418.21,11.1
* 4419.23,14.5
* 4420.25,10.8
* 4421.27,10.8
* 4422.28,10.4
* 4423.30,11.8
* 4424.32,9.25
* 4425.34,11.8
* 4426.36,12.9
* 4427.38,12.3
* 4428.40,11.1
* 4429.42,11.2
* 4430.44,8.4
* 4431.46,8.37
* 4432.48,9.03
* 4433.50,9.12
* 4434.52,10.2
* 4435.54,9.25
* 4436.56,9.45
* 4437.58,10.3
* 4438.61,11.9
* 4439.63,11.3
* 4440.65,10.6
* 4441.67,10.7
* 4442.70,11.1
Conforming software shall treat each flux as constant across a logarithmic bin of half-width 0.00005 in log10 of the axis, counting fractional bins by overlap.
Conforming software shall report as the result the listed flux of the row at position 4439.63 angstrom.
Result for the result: 11.3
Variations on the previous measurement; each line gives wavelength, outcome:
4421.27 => 10.8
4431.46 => 8.37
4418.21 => 11.1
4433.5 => 9.12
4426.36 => 12.9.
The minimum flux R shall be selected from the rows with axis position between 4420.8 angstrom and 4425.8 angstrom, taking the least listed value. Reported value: 9.25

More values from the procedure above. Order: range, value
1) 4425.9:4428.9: 11.1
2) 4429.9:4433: 8.37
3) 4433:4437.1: 9.12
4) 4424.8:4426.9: 11.8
